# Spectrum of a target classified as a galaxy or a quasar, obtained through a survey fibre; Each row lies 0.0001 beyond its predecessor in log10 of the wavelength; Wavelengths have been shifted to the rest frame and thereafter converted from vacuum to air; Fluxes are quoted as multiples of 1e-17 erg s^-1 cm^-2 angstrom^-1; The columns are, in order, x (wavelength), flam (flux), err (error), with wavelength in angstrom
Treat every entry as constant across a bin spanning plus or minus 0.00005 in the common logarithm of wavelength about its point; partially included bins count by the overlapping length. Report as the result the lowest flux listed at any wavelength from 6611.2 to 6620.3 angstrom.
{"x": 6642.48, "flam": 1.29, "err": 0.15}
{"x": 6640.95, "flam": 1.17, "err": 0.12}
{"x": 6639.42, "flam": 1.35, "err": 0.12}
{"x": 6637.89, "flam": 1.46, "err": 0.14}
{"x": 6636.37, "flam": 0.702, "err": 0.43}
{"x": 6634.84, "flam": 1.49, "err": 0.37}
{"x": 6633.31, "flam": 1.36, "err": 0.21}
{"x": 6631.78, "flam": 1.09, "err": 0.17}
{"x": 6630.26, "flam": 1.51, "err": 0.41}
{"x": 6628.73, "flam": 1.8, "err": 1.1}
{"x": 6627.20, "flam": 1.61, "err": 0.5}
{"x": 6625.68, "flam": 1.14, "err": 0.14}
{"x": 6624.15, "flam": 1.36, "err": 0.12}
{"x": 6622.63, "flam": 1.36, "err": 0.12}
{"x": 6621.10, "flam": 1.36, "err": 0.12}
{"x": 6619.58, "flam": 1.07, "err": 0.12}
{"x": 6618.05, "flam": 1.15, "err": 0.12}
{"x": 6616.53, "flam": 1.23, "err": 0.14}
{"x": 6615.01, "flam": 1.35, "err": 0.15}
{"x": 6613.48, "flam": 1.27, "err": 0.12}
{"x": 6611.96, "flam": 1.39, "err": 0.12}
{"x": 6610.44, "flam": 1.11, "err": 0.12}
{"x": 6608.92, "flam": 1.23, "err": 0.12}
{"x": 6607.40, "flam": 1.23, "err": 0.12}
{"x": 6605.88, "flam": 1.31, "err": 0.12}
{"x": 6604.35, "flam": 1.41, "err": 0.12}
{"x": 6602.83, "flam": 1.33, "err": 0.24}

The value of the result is 1.07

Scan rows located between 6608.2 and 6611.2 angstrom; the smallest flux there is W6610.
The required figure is 1.11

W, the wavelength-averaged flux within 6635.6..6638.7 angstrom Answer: 1.09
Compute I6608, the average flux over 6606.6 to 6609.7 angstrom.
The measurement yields 1.23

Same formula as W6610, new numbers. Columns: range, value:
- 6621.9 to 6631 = 1.14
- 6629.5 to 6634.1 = 1.09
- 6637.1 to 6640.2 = 1.35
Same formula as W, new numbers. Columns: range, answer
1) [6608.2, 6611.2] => 1.17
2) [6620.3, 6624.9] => 1.36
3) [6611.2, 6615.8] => 1.34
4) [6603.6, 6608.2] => 1.31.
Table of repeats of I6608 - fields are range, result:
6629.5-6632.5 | 1.31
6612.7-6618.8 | 1.25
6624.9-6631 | 1.51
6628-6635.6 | 1.45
